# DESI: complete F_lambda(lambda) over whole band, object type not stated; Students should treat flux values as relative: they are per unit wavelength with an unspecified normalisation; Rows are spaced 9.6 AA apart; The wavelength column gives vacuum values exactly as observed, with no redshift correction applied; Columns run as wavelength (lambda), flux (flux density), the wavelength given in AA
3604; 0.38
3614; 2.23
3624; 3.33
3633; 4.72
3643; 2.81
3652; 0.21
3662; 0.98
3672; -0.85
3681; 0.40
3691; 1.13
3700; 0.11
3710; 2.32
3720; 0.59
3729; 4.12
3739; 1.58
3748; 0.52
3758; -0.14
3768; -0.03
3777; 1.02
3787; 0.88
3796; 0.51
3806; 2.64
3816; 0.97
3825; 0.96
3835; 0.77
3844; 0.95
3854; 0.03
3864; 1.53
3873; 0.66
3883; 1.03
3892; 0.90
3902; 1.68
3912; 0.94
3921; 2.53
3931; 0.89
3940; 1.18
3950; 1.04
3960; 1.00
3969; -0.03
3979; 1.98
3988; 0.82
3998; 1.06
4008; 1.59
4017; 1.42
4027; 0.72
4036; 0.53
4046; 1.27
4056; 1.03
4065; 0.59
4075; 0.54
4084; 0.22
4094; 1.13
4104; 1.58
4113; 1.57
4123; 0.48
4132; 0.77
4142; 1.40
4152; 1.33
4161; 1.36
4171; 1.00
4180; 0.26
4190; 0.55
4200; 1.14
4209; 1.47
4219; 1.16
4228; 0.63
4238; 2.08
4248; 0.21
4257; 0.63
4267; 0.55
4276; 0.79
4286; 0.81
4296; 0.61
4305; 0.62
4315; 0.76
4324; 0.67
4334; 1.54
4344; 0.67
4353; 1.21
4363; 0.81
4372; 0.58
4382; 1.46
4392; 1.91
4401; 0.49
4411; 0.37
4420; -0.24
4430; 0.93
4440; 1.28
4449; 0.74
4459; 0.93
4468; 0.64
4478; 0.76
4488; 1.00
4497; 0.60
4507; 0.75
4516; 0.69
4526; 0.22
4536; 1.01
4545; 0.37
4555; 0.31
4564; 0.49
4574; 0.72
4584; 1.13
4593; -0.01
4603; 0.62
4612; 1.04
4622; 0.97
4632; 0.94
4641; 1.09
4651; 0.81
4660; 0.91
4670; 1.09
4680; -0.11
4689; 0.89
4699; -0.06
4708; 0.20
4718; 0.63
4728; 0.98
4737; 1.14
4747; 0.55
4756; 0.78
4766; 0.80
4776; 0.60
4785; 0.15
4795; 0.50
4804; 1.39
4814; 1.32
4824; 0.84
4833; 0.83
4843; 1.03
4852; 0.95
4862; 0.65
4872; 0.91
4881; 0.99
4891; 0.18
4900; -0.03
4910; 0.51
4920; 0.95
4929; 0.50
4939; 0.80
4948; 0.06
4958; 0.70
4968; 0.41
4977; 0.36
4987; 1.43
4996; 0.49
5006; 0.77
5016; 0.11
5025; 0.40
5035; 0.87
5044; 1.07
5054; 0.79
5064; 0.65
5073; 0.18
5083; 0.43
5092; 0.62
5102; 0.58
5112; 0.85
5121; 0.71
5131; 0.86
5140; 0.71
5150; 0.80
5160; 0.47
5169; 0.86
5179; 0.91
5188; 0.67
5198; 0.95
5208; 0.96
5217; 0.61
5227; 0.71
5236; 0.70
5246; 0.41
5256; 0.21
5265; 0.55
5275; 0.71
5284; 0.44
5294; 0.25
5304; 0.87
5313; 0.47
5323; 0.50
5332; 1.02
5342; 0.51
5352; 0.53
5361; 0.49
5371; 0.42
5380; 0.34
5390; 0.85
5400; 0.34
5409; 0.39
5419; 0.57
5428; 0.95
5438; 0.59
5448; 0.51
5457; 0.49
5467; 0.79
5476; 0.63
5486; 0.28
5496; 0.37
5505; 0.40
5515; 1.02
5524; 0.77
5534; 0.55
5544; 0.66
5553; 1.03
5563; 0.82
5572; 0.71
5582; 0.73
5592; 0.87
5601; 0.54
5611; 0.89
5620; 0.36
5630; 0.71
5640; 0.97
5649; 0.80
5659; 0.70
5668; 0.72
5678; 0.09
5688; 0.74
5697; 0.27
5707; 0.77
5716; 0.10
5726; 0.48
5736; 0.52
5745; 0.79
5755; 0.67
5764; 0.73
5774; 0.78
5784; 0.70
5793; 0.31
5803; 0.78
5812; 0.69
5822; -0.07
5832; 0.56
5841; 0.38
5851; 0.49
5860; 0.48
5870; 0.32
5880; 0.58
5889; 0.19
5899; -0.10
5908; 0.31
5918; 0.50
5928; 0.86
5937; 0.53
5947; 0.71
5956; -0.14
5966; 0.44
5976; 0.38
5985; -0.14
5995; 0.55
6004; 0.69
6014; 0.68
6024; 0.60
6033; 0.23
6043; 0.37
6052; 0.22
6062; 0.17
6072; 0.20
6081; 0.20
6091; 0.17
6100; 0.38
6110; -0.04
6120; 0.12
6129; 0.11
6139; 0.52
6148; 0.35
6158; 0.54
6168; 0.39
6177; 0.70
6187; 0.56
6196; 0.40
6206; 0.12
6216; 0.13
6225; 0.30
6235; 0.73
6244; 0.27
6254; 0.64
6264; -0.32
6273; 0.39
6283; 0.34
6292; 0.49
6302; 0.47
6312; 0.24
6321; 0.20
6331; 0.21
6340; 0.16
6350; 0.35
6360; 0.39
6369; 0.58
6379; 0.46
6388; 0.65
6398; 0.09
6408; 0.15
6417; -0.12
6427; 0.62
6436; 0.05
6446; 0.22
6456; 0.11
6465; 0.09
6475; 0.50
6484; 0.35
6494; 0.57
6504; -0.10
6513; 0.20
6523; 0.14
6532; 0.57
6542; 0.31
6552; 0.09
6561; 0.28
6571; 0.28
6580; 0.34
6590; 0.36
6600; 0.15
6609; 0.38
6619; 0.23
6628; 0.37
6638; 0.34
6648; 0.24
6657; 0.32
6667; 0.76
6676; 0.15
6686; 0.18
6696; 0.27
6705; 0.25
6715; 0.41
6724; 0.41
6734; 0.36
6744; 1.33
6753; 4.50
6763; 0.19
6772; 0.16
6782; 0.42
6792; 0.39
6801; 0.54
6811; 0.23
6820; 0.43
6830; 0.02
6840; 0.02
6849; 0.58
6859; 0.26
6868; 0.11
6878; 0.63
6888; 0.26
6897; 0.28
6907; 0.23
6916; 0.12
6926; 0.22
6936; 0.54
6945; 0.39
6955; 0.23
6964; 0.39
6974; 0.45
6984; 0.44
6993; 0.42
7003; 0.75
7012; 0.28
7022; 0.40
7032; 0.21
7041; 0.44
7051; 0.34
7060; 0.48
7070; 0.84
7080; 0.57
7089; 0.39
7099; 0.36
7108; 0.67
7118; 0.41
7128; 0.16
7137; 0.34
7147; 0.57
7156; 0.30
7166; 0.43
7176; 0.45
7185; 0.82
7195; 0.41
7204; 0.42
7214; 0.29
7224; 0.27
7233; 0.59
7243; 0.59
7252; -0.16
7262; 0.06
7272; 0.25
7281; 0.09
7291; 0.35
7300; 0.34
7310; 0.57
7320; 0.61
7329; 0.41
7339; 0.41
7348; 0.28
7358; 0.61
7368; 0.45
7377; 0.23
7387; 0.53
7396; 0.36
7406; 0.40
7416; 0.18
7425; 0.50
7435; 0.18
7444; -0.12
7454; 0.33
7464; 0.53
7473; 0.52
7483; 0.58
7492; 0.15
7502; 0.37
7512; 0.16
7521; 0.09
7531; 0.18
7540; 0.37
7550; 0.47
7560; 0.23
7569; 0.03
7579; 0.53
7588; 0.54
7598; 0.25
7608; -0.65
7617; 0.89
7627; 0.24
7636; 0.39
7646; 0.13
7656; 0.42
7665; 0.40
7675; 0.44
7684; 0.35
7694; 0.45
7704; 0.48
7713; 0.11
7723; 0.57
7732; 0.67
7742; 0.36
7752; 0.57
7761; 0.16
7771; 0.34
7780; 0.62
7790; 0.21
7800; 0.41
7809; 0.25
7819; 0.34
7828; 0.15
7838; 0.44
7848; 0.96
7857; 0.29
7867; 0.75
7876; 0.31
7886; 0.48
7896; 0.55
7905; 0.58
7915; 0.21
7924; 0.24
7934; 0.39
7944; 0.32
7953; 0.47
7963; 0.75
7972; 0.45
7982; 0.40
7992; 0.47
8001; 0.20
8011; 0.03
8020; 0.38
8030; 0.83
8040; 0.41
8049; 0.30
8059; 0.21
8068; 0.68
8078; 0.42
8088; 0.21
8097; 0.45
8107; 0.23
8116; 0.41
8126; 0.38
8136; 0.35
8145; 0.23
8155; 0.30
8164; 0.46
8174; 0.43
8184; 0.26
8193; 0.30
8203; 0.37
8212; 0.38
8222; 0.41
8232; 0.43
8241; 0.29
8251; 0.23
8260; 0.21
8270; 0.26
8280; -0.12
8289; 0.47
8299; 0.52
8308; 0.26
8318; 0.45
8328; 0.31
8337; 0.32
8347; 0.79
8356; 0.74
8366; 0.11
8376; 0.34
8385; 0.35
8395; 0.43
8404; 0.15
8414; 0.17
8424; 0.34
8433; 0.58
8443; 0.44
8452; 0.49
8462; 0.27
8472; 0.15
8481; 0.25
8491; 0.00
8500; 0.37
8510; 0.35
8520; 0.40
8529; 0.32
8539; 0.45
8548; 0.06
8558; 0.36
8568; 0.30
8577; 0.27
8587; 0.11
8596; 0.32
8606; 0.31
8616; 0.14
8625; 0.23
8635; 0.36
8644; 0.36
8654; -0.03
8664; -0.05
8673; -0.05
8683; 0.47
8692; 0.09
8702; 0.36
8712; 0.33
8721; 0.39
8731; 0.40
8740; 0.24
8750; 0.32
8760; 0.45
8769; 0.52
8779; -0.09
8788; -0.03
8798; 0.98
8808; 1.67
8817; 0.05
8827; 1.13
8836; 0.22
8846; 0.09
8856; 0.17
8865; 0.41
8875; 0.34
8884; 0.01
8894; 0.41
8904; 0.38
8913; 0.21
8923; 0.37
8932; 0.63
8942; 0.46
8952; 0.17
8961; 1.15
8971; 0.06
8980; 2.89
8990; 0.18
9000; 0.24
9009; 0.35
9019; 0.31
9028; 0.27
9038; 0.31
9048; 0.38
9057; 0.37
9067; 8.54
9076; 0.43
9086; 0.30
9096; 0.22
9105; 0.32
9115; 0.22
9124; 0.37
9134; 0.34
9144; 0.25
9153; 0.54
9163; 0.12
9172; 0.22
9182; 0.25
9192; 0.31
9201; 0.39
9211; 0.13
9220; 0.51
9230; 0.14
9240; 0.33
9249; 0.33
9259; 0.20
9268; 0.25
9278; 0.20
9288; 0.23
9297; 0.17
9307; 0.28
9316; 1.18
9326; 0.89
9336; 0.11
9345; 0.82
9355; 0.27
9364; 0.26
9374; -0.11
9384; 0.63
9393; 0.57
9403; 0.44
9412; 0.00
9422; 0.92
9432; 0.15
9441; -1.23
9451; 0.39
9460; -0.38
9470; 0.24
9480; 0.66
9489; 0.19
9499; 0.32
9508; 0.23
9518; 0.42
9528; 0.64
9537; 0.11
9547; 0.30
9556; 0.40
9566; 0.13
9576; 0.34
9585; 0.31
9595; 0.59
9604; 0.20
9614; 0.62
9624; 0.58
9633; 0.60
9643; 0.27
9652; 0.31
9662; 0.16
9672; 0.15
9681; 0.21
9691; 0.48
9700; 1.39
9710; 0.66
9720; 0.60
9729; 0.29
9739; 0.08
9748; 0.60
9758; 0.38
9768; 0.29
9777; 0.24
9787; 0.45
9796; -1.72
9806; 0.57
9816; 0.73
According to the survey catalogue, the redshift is 0.811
